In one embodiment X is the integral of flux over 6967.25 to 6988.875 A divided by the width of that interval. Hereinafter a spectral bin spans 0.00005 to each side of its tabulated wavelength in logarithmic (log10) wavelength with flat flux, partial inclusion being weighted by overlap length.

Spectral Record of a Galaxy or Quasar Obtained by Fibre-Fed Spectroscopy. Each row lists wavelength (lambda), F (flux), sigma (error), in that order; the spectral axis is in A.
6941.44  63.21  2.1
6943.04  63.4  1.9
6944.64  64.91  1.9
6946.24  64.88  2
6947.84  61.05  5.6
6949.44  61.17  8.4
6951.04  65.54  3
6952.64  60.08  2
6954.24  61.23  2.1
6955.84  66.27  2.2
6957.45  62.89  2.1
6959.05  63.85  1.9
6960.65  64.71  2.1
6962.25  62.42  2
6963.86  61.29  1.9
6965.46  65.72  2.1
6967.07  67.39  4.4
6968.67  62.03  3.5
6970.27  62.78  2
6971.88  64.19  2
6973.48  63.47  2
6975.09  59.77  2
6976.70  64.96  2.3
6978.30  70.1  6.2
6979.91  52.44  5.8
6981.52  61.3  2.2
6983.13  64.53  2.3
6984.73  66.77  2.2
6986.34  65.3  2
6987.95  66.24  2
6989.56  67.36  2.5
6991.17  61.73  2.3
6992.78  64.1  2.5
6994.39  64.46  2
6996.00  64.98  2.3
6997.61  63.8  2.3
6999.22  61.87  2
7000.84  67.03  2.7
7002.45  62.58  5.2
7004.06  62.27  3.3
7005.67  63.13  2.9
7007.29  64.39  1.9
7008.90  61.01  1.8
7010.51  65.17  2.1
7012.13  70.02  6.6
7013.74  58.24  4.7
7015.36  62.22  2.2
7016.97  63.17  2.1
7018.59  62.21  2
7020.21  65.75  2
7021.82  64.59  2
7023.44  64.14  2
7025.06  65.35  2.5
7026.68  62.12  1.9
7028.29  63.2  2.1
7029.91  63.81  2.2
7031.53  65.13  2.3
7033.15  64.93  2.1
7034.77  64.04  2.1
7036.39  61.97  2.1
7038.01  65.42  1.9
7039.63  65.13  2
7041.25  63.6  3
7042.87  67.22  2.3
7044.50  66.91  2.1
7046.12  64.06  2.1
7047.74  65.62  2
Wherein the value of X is 63.5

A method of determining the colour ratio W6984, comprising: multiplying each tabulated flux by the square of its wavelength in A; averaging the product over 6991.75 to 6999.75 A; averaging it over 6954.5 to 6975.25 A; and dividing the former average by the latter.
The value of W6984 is 1.01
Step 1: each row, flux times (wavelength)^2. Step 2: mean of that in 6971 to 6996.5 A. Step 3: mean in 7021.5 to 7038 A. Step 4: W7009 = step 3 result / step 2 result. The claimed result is 1.02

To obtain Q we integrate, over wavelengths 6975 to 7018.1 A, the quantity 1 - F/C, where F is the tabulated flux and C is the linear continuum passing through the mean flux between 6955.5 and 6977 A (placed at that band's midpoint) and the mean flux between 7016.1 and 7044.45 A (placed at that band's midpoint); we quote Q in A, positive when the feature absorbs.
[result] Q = 0.1 A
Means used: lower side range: 63.6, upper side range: 64.3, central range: 63.7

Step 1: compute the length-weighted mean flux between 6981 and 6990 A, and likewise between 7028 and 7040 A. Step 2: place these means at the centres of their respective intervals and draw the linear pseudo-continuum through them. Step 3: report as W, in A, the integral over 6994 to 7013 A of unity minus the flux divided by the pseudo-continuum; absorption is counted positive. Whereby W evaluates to 0.2 A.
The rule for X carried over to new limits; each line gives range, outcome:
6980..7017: 63.8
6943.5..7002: 63.7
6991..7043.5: 63.9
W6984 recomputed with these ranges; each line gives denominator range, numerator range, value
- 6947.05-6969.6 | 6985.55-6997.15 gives 1.03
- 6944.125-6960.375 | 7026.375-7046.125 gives 1.05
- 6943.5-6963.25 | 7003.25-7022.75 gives 1.02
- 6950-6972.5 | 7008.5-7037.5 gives 1.02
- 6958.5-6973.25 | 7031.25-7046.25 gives 1.04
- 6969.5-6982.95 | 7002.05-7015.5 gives 1.02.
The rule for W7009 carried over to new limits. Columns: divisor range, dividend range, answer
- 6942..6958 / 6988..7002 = 1.03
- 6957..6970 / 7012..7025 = 1.01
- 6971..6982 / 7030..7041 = 1.05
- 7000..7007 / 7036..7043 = 1.02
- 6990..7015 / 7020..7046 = 1.02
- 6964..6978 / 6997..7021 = 1.00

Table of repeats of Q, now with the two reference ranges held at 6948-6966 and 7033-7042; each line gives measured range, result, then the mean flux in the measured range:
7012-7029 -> 0.1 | 63.5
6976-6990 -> -0.2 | 64.3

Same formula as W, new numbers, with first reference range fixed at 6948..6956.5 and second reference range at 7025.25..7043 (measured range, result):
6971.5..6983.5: 0.13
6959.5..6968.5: -0.17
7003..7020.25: 0.13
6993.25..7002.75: -0.10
